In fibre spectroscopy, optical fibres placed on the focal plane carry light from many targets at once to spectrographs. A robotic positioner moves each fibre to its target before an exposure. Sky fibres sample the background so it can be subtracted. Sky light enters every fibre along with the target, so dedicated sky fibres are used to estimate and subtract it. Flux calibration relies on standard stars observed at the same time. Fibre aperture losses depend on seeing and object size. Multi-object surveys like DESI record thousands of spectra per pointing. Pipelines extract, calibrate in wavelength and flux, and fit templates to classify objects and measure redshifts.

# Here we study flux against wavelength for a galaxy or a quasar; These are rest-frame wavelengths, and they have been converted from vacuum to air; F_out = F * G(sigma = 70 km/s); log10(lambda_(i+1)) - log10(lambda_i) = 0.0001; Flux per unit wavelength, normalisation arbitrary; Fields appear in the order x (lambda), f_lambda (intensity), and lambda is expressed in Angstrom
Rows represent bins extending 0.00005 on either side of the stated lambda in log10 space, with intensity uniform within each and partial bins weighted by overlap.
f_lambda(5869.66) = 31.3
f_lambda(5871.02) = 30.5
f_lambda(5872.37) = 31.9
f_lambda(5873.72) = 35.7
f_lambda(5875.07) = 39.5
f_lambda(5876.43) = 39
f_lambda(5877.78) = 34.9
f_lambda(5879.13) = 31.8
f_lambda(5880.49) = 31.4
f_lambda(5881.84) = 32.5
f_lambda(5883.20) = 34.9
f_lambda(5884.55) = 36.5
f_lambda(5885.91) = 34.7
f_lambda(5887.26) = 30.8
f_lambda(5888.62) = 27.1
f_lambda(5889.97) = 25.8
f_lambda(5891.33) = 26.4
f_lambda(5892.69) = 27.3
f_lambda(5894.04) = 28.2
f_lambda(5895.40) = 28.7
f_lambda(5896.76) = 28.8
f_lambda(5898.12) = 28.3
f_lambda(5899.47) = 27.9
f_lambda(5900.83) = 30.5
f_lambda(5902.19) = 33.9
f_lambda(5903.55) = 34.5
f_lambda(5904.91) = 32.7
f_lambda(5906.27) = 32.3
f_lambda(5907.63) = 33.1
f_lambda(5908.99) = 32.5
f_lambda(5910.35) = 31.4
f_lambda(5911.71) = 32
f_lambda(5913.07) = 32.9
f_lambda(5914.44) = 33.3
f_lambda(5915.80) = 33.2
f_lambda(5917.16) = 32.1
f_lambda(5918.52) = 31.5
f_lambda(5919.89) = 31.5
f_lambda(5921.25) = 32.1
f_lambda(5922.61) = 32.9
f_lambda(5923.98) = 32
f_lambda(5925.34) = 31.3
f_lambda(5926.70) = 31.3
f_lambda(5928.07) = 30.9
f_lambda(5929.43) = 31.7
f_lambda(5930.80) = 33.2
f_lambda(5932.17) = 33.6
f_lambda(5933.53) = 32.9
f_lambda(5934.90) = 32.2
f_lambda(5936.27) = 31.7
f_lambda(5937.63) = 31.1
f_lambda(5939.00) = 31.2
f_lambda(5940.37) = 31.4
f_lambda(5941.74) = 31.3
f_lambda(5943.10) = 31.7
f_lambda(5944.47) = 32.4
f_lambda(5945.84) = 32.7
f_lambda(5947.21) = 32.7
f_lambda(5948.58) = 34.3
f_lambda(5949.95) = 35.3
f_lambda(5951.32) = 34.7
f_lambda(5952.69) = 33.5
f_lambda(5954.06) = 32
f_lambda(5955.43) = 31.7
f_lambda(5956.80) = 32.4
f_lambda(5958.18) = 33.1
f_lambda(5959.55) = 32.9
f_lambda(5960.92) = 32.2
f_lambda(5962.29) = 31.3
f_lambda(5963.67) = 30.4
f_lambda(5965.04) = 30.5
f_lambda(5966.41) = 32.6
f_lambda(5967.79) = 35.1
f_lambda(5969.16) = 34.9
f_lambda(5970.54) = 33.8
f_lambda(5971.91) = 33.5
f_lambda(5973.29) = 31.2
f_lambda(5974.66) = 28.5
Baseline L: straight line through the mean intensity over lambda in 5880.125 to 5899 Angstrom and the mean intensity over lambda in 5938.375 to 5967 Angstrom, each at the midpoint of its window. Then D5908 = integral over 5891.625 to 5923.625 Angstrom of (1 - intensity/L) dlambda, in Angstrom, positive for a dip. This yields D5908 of -0.6 Angstrom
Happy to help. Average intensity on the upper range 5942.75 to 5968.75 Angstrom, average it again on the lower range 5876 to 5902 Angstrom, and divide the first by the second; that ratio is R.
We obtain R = 1.1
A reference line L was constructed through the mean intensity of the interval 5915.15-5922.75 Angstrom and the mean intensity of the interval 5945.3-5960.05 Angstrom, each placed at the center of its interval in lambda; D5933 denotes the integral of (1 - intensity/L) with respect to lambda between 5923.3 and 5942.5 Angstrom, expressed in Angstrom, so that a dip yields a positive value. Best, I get 0.45 Angstrom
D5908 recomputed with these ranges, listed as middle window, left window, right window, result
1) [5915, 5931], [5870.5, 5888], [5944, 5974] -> 0.72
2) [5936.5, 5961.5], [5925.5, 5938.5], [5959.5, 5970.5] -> -0.22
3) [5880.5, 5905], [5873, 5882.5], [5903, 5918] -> 2.48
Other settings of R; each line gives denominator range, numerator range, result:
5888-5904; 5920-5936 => 1.11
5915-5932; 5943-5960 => 1.03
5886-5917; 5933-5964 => 1.06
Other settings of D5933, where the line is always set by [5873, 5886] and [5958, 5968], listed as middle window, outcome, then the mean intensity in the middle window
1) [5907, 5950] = 1.4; 32.2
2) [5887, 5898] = 2.2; 27.8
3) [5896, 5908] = 1.1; 31.3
